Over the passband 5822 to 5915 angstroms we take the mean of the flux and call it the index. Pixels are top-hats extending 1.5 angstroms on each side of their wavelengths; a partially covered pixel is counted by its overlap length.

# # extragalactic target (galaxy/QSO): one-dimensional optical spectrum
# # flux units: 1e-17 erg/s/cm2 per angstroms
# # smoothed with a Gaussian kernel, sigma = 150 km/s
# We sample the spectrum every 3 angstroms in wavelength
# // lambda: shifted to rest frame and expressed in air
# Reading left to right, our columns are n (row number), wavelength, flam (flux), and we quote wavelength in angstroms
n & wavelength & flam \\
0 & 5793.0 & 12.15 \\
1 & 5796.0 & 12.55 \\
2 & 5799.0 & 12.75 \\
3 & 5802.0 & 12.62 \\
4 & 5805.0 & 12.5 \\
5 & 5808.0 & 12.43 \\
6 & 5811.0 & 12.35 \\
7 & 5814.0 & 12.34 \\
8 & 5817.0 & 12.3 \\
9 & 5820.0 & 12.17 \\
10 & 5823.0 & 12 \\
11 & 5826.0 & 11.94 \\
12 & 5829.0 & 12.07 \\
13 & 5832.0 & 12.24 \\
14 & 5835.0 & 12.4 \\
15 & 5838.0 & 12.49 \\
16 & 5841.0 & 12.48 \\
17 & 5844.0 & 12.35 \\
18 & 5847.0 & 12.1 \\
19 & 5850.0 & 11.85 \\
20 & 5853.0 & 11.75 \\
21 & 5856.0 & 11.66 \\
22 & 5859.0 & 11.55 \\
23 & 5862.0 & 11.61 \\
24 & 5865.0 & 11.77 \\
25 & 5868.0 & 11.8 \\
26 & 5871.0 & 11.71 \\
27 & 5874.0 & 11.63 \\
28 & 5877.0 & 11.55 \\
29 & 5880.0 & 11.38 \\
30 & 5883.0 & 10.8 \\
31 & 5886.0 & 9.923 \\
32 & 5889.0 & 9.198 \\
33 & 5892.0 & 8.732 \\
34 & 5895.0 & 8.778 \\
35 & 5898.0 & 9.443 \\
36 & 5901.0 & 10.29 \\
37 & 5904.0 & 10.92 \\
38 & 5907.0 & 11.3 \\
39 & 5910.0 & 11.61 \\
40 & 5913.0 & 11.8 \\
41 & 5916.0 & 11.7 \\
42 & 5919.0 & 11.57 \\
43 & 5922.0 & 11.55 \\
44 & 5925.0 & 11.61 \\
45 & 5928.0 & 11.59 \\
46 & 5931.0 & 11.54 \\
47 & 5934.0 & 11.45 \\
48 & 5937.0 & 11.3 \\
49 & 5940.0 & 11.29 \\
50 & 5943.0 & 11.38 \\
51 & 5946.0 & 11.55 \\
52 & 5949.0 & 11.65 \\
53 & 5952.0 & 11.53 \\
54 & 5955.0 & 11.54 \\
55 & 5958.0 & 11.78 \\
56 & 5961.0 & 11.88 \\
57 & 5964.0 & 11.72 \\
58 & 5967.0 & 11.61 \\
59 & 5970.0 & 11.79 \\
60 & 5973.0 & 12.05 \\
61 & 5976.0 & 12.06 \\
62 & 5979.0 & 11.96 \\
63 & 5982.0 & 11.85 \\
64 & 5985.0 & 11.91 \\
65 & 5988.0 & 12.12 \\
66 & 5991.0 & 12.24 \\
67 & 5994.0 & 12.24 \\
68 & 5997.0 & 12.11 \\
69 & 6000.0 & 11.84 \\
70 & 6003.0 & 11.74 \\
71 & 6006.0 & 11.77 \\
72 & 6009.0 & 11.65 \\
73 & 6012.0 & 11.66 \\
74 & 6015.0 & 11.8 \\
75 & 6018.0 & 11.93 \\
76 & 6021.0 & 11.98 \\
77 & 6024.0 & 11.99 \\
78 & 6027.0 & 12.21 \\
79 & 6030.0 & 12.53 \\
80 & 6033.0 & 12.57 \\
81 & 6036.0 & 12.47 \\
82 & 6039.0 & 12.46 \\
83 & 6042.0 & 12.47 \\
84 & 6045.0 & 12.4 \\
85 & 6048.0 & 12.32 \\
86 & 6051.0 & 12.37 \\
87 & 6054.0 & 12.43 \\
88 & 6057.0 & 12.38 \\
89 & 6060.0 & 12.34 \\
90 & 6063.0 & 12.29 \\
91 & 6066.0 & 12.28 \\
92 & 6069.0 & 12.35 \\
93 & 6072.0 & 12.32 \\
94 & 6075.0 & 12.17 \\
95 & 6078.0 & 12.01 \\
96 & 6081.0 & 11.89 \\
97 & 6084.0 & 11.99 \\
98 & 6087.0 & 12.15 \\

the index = 11.3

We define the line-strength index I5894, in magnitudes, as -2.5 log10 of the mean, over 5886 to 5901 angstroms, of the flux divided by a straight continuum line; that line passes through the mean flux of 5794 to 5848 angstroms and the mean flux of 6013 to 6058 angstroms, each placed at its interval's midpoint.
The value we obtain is 0.31 mag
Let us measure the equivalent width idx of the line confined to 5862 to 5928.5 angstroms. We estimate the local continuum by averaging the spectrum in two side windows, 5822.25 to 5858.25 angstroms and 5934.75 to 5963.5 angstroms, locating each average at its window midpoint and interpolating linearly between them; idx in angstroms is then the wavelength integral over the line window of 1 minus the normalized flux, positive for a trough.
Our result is 4.9 angstroms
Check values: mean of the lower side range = 12.1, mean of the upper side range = 11.5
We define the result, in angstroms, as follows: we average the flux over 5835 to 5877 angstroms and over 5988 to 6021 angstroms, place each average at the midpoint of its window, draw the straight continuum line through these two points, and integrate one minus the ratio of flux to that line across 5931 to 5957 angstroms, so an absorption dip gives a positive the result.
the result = 1.0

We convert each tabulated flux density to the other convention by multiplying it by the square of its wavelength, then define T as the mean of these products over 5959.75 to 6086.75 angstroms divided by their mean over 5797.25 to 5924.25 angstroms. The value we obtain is 1.11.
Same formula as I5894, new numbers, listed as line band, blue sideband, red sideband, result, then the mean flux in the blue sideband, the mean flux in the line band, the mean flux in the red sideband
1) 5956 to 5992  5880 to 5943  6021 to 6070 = -0.03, 10.8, 11.9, 12.4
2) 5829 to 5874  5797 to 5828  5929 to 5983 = 0.02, 12.3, 12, 11.7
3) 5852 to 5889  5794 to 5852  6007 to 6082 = 0.09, 12.3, 11.3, 12.2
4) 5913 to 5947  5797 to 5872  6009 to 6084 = 0.06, 12.1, 11.5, 12.2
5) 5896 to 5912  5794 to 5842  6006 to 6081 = 0.15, 12.3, 10.7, 12.2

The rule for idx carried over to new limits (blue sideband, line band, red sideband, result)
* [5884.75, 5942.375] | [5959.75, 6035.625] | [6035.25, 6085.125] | -2.01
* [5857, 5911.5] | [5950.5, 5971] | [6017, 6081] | -0.37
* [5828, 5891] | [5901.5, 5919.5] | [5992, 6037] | 0.51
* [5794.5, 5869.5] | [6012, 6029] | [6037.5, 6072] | 0.51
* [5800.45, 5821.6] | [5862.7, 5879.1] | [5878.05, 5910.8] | -1.30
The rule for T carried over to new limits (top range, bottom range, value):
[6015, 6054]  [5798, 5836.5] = 1.07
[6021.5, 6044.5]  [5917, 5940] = 1.11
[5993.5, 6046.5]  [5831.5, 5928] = 1.12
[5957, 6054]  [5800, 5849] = 1.04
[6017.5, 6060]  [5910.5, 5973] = 1.10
